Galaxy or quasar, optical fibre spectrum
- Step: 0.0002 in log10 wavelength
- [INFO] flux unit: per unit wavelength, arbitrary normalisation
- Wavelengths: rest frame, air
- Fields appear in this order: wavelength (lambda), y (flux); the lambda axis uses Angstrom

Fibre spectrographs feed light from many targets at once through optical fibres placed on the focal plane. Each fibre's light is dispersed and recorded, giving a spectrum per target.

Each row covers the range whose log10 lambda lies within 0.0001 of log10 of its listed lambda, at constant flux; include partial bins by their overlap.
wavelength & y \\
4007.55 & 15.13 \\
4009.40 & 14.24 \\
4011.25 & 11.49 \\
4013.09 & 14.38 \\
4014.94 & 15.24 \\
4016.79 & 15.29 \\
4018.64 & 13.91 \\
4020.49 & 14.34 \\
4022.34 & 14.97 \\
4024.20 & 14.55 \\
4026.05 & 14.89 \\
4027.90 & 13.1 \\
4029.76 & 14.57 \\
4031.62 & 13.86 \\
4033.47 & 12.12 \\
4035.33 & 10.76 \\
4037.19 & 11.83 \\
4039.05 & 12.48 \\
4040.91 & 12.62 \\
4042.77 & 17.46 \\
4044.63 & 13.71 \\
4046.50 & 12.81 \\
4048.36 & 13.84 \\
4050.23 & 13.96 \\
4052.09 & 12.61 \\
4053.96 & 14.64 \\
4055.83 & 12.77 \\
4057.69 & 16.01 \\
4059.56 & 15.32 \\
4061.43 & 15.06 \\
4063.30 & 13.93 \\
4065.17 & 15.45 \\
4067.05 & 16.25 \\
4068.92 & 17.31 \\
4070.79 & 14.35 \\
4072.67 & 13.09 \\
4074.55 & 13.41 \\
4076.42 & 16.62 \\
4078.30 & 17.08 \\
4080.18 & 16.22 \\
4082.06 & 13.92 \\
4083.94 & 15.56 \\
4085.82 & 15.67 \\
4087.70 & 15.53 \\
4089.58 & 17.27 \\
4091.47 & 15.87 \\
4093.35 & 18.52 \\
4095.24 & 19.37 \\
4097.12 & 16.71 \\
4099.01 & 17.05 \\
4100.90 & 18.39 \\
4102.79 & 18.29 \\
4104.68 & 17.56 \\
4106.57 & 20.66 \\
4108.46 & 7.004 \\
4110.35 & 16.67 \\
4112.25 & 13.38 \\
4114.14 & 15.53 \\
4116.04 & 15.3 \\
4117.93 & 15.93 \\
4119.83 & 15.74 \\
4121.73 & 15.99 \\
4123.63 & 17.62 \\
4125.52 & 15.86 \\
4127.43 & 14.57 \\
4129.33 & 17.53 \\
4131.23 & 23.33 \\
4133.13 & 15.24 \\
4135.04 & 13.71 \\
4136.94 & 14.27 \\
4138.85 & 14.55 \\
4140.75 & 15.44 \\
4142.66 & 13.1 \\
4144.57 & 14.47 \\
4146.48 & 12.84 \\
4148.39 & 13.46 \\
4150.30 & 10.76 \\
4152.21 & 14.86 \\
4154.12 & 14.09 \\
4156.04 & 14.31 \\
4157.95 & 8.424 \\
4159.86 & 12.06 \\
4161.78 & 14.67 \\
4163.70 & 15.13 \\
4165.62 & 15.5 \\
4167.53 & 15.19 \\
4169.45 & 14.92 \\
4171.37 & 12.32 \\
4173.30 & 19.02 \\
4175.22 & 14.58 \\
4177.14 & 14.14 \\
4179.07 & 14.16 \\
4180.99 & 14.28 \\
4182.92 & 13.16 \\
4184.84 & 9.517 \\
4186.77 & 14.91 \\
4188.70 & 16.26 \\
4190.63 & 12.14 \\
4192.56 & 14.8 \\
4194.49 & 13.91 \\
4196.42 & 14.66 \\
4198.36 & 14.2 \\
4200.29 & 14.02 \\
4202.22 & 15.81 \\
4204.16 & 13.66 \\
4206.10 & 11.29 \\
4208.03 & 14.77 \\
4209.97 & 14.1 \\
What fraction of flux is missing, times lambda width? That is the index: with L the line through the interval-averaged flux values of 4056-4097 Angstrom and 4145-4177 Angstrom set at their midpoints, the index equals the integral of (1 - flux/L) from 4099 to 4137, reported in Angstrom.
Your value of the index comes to -3.4 Angstrom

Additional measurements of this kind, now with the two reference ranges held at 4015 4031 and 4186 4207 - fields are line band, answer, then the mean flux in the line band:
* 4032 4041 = 1.52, 12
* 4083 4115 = -4.64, 16.4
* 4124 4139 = -2.10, 16.3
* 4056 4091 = -2.46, 15.4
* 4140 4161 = 1.73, 13.1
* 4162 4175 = -0.97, 15.3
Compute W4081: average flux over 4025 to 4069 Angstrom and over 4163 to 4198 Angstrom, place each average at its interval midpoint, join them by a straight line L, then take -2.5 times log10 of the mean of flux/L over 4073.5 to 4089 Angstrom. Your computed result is -0.11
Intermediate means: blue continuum 14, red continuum 14.4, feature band 15.5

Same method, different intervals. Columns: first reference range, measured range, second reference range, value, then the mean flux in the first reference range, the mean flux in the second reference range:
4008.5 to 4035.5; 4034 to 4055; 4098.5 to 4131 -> 0.093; 13.9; 16.2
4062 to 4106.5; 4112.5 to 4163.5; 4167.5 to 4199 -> 0.033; 16.3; 14.2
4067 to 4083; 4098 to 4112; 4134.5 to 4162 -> -0.129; 15.3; 13.4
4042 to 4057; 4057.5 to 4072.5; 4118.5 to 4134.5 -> -0.055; 14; 16.9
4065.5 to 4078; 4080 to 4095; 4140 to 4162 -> -0.096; 15.3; 13.1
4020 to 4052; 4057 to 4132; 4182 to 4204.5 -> -0.174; 13.6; 13.9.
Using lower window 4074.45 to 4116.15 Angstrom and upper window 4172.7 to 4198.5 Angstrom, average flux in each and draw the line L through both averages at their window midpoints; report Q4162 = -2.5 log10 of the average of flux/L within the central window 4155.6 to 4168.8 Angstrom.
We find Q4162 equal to 0.084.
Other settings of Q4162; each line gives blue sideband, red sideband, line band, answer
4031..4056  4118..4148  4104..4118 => -0.01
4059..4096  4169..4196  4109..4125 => -0.03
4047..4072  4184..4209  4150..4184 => 0.00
